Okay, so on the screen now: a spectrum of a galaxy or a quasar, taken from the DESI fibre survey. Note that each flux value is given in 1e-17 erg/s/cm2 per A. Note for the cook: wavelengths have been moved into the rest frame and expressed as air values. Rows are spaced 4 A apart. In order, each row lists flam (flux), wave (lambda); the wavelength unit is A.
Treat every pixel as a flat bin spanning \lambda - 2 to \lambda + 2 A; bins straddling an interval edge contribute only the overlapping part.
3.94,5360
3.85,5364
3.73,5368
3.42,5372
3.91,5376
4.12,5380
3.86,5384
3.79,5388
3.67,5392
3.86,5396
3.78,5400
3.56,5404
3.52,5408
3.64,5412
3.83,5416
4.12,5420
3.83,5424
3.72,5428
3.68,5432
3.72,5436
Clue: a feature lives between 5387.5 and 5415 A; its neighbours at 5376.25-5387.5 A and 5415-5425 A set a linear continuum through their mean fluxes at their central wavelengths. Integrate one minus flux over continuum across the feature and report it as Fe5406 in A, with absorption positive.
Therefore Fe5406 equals 1.8 A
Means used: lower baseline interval 3.95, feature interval 3.69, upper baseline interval 3.95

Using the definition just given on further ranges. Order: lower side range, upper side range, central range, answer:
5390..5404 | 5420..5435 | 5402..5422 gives 0.2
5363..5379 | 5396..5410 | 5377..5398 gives -0.9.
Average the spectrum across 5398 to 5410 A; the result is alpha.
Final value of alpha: 3.62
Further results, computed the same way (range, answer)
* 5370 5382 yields 3.82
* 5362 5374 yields 3.67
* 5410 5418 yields 3.74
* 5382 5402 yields 3.79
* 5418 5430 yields 3.89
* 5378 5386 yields 3.99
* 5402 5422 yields 3.73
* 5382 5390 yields 3.83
